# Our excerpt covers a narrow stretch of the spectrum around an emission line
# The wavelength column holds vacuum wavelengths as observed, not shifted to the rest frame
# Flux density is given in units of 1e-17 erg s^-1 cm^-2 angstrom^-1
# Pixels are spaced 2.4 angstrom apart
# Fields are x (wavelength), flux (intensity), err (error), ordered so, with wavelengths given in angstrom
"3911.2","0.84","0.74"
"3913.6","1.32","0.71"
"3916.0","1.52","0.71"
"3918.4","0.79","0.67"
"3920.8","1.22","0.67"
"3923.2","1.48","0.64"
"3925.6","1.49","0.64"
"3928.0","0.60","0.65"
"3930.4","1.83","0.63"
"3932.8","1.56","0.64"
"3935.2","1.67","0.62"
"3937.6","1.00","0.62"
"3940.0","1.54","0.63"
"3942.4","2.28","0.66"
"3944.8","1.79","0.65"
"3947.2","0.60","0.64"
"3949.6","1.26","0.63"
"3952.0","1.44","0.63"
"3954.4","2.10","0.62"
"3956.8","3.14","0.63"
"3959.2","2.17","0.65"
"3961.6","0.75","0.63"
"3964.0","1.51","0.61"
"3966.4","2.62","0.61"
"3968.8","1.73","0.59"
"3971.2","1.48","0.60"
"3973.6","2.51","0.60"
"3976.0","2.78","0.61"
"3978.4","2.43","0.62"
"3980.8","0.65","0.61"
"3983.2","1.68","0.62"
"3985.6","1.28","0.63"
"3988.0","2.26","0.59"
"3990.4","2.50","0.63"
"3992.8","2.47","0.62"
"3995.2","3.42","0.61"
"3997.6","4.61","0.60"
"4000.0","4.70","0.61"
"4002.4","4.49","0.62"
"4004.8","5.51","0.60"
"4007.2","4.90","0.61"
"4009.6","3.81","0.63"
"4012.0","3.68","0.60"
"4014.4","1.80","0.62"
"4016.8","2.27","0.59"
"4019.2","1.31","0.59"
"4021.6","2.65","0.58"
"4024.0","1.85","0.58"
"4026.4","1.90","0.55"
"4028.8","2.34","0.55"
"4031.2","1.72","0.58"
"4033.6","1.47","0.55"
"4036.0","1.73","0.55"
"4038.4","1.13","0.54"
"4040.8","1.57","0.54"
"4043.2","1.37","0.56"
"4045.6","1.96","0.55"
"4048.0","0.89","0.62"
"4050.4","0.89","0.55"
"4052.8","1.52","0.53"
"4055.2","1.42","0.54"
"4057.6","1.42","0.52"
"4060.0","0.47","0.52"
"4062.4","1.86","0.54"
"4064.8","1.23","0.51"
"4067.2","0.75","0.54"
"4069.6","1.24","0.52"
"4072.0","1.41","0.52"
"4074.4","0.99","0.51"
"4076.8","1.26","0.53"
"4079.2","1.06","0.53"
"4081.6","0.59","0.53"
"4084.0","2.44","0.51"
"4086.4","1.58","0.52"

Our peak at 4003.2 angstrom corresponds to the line C III]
